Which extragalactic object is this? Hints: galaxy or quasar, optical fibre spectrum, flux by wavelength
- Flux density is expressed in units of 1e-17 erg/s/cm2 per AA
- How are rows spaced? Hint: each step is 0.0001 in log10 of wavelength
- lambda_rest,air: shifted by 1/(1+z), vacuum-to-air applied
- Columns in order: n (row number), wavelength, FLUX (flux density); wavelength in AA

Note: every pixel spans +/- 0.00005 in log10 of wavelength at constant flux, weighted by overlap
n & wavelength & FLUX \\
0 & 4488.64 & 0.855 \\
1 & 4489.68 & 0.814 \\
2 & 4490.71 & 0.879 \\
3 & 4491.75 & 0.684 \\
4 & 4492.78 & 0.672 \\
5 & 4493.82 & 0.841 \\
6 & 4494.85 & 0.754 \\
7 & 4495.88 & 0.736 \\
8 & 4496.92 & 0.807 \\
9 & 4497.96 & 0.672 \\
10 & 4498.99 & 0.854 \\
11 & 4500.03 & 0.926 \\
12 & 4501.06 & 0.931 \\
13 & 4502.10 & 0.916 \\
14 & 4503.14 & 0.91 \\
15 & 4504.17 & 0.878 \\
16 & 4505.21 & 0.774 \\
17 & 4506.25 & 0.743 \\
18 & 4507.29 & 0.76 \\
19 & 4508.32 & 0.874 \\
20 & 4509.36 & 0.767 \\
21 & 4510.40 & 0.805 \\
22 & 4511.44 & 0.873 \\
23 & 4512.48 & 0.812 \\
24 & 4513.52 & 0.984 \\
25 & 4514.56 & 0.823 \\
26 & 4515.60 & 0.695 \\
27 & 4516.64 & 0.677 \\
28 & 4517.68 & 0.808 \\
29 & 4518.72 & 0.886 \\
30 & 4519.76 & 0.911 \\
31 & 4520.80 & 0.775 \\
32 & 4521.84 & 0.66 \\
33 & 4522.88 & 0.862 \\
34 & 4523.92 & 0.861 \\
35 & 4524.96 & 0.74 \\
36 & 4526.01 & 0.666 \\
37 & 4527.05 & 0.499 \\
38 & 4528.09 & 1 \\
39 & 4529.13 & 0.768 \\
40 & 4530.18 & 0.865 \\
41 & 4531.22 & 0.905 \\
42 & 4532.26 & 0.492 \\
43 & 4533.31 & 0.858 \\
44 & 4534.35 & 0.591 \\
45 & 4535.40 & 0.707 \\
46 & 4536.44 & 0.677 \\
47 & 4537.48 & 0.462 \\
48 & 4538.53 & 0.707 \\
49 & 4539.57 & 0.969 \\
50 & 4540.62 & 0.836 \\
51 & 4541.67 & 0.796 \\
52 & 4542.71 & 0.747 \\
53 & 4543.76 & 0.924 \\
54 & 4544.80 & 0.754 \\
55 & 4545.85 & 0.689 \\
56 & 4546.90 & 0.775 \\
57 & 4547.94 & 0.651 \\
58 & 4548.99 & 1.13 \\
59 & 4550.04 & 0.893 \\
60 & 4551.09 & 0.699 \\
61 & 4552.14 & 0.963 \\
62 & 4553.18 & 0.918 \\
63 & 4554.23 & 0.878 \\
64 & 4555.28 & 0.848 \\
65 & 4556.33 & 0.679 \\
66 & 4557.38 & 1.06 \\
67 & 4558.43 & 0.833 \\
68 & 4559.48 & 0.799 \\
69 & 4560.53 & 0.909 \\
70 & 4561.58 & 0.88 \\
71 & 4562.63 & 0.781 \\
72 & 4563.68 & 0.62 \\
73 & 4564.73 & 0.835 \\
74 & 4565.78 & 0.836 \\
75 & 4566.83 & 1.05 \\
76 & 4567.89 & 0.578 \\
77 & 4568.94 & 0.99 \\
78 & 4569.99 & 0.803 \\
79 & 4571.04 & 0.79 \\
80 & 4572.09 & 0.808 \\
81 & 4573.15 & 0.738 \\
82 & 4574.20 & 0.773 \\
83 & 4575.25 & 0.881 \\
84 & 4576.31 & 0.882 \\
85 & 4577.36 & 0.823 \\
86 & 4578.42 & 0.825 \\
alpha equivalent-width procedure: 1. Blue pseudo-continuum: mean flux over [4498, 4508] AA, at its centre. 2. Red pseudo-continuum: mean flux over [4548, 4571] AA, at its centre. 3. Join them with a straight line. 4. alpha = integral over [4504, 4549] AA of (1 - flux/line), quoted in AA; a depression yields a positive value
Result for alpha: 3.7 AA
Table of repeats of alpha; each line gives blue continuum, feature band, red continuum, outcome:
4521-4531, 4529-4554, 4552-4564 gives 0.8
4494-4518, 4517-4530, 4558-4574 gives 0.5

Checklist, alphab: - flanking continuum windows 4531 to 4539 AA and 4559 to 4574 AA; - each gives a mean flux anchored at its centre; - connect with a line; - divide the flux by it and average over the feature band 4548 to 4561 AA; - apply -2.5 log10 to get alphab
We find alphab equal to -0.16 mag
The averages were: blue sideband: 0.666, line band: 0.875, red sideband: 0.815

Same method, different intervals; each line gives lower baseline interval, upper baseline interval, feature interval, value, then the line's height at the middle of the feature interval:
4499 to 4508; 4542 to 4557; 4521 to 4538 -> 0.156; 0.839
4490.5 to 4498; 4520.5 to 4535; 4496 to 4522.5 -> -0.091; 0.754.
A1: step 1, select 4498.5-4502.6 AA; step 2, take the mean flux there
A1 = 0.907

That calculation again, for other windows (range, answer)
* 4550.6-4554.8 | 0.866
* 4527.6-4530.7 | 0.876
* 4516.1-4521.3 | 0.811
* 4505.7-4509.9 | 0.786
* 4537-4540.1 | 0.715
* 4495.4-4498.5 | 0.739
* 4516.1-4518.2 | 0.742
